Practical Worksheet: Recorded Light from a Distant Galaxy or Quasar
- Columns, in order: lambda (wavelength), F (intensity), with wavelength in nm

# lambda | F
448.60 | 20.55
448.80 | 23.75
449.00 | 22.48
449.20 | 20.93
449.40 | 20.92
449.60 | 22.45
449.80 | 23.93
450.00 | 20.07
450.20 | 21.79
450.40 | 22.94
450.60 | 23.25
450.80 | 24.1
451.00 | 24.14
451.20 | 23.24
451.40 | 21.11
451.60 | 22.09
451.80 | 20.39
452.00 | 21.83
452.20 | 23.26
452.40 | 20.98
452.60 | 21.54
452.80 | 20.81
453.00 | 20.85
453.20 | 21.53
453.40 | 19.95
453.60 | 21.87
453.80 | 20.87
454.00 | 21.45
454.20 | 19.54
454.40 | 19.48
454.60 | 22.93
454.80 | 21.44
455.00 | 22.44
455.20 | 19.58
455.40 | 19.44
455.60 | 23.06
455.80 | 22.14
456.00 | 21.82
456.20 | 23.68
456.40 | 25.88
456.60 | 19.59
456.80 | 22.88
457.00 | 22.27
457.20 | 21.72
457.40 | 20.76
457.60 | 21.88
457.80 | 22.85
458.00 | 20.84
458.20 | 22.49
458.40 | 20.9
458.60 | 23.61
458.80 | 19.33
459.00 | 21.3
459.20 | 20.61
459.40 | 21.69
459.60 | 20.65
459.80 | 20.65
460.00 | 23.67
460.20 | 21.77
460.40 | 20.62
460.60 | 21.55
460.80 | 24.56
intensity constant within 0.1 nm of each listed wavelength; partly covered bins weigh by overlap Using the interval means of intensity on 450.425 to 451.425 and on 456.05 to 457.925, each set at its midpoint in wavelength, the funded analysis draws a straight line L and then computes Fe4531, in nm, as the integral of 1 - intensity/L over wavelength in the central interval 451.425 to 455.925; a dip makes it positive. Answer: 0.32 nm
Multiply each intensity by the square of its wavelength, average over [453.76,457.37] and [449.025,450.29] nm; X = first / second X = 1.0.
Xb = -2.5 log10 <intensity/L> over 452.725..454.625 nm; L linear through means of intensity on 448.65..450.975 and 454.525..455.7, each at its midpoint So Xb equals 0.04 mag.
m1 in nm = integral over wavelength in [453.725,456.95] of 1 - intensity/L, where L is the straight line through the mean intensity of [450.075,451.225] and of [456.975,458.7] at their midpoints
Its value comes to 0.10 nm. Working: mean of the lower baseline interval 23.2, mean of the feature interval 21.7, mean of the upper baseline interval 21.9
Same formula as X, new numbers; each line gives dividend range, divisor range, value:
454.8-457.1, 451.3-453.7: 1.05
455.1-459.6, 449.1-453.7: 1.02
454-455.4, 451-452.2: 0.96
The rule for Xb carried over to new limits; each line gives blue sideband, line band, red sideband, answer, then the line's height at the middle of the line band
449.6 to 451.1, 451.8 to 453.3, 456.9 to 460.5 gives 0.05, 22.5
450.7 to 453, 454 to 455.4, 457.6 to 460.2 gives 0.05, 21.9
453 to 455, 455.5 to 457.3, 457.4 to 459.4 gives -0.06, 21.3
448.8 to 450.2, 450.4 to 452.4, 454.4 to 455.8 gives -0.04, 21.7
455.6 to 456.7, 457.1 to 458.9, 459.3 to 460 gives 0.02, 22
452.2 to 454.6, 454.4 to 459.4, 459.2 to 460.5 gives -0.03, 21.2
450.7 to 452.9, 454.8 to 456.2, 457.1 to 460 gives 0.01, 21.8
